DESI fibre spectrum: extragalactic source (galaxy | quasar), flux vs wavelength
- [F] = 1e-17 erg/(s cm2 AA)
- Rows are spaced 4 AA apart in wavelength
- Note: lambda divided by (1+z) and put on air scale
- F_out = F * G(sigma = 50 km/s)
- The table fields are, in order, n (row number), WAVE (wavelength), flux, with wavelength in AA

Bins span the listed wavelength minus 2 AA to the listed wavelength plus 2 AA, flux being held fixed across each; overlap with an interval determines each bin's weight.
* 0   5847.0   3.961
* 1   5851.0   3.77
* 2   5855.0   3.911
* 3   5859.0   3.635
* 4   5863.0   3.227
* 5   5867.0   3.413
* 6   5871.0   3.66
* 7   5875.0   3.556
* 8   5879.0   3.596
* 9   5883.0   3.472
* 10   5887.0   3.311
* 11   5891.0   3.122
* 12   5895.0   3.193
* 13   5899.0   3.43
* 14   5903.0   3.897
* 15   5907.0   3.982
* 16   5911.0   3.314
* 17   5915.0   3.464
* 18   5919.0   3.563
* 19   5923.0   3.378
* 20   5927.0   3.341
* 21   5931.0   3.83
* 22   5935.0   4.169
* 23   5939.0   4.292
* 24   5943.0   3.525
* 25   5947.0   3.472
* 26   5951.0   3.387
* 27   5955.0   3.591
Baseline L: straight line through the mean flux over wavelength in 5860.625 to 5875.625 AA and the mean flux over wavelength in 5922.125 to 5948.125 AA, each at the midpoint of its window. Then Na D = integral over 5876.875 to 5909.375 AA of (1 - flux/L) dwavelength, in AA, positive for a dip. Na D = 0.6 AA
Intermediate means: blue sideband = 3.46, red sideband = 3.74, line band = 3.5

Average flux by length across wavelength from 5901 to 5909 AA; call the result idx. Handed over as 3.94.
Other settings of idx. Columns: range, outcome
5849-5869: 3.59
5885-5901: 3.26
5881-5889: 3.39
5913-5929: 3.44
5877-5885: 3.53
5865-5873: 3.54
